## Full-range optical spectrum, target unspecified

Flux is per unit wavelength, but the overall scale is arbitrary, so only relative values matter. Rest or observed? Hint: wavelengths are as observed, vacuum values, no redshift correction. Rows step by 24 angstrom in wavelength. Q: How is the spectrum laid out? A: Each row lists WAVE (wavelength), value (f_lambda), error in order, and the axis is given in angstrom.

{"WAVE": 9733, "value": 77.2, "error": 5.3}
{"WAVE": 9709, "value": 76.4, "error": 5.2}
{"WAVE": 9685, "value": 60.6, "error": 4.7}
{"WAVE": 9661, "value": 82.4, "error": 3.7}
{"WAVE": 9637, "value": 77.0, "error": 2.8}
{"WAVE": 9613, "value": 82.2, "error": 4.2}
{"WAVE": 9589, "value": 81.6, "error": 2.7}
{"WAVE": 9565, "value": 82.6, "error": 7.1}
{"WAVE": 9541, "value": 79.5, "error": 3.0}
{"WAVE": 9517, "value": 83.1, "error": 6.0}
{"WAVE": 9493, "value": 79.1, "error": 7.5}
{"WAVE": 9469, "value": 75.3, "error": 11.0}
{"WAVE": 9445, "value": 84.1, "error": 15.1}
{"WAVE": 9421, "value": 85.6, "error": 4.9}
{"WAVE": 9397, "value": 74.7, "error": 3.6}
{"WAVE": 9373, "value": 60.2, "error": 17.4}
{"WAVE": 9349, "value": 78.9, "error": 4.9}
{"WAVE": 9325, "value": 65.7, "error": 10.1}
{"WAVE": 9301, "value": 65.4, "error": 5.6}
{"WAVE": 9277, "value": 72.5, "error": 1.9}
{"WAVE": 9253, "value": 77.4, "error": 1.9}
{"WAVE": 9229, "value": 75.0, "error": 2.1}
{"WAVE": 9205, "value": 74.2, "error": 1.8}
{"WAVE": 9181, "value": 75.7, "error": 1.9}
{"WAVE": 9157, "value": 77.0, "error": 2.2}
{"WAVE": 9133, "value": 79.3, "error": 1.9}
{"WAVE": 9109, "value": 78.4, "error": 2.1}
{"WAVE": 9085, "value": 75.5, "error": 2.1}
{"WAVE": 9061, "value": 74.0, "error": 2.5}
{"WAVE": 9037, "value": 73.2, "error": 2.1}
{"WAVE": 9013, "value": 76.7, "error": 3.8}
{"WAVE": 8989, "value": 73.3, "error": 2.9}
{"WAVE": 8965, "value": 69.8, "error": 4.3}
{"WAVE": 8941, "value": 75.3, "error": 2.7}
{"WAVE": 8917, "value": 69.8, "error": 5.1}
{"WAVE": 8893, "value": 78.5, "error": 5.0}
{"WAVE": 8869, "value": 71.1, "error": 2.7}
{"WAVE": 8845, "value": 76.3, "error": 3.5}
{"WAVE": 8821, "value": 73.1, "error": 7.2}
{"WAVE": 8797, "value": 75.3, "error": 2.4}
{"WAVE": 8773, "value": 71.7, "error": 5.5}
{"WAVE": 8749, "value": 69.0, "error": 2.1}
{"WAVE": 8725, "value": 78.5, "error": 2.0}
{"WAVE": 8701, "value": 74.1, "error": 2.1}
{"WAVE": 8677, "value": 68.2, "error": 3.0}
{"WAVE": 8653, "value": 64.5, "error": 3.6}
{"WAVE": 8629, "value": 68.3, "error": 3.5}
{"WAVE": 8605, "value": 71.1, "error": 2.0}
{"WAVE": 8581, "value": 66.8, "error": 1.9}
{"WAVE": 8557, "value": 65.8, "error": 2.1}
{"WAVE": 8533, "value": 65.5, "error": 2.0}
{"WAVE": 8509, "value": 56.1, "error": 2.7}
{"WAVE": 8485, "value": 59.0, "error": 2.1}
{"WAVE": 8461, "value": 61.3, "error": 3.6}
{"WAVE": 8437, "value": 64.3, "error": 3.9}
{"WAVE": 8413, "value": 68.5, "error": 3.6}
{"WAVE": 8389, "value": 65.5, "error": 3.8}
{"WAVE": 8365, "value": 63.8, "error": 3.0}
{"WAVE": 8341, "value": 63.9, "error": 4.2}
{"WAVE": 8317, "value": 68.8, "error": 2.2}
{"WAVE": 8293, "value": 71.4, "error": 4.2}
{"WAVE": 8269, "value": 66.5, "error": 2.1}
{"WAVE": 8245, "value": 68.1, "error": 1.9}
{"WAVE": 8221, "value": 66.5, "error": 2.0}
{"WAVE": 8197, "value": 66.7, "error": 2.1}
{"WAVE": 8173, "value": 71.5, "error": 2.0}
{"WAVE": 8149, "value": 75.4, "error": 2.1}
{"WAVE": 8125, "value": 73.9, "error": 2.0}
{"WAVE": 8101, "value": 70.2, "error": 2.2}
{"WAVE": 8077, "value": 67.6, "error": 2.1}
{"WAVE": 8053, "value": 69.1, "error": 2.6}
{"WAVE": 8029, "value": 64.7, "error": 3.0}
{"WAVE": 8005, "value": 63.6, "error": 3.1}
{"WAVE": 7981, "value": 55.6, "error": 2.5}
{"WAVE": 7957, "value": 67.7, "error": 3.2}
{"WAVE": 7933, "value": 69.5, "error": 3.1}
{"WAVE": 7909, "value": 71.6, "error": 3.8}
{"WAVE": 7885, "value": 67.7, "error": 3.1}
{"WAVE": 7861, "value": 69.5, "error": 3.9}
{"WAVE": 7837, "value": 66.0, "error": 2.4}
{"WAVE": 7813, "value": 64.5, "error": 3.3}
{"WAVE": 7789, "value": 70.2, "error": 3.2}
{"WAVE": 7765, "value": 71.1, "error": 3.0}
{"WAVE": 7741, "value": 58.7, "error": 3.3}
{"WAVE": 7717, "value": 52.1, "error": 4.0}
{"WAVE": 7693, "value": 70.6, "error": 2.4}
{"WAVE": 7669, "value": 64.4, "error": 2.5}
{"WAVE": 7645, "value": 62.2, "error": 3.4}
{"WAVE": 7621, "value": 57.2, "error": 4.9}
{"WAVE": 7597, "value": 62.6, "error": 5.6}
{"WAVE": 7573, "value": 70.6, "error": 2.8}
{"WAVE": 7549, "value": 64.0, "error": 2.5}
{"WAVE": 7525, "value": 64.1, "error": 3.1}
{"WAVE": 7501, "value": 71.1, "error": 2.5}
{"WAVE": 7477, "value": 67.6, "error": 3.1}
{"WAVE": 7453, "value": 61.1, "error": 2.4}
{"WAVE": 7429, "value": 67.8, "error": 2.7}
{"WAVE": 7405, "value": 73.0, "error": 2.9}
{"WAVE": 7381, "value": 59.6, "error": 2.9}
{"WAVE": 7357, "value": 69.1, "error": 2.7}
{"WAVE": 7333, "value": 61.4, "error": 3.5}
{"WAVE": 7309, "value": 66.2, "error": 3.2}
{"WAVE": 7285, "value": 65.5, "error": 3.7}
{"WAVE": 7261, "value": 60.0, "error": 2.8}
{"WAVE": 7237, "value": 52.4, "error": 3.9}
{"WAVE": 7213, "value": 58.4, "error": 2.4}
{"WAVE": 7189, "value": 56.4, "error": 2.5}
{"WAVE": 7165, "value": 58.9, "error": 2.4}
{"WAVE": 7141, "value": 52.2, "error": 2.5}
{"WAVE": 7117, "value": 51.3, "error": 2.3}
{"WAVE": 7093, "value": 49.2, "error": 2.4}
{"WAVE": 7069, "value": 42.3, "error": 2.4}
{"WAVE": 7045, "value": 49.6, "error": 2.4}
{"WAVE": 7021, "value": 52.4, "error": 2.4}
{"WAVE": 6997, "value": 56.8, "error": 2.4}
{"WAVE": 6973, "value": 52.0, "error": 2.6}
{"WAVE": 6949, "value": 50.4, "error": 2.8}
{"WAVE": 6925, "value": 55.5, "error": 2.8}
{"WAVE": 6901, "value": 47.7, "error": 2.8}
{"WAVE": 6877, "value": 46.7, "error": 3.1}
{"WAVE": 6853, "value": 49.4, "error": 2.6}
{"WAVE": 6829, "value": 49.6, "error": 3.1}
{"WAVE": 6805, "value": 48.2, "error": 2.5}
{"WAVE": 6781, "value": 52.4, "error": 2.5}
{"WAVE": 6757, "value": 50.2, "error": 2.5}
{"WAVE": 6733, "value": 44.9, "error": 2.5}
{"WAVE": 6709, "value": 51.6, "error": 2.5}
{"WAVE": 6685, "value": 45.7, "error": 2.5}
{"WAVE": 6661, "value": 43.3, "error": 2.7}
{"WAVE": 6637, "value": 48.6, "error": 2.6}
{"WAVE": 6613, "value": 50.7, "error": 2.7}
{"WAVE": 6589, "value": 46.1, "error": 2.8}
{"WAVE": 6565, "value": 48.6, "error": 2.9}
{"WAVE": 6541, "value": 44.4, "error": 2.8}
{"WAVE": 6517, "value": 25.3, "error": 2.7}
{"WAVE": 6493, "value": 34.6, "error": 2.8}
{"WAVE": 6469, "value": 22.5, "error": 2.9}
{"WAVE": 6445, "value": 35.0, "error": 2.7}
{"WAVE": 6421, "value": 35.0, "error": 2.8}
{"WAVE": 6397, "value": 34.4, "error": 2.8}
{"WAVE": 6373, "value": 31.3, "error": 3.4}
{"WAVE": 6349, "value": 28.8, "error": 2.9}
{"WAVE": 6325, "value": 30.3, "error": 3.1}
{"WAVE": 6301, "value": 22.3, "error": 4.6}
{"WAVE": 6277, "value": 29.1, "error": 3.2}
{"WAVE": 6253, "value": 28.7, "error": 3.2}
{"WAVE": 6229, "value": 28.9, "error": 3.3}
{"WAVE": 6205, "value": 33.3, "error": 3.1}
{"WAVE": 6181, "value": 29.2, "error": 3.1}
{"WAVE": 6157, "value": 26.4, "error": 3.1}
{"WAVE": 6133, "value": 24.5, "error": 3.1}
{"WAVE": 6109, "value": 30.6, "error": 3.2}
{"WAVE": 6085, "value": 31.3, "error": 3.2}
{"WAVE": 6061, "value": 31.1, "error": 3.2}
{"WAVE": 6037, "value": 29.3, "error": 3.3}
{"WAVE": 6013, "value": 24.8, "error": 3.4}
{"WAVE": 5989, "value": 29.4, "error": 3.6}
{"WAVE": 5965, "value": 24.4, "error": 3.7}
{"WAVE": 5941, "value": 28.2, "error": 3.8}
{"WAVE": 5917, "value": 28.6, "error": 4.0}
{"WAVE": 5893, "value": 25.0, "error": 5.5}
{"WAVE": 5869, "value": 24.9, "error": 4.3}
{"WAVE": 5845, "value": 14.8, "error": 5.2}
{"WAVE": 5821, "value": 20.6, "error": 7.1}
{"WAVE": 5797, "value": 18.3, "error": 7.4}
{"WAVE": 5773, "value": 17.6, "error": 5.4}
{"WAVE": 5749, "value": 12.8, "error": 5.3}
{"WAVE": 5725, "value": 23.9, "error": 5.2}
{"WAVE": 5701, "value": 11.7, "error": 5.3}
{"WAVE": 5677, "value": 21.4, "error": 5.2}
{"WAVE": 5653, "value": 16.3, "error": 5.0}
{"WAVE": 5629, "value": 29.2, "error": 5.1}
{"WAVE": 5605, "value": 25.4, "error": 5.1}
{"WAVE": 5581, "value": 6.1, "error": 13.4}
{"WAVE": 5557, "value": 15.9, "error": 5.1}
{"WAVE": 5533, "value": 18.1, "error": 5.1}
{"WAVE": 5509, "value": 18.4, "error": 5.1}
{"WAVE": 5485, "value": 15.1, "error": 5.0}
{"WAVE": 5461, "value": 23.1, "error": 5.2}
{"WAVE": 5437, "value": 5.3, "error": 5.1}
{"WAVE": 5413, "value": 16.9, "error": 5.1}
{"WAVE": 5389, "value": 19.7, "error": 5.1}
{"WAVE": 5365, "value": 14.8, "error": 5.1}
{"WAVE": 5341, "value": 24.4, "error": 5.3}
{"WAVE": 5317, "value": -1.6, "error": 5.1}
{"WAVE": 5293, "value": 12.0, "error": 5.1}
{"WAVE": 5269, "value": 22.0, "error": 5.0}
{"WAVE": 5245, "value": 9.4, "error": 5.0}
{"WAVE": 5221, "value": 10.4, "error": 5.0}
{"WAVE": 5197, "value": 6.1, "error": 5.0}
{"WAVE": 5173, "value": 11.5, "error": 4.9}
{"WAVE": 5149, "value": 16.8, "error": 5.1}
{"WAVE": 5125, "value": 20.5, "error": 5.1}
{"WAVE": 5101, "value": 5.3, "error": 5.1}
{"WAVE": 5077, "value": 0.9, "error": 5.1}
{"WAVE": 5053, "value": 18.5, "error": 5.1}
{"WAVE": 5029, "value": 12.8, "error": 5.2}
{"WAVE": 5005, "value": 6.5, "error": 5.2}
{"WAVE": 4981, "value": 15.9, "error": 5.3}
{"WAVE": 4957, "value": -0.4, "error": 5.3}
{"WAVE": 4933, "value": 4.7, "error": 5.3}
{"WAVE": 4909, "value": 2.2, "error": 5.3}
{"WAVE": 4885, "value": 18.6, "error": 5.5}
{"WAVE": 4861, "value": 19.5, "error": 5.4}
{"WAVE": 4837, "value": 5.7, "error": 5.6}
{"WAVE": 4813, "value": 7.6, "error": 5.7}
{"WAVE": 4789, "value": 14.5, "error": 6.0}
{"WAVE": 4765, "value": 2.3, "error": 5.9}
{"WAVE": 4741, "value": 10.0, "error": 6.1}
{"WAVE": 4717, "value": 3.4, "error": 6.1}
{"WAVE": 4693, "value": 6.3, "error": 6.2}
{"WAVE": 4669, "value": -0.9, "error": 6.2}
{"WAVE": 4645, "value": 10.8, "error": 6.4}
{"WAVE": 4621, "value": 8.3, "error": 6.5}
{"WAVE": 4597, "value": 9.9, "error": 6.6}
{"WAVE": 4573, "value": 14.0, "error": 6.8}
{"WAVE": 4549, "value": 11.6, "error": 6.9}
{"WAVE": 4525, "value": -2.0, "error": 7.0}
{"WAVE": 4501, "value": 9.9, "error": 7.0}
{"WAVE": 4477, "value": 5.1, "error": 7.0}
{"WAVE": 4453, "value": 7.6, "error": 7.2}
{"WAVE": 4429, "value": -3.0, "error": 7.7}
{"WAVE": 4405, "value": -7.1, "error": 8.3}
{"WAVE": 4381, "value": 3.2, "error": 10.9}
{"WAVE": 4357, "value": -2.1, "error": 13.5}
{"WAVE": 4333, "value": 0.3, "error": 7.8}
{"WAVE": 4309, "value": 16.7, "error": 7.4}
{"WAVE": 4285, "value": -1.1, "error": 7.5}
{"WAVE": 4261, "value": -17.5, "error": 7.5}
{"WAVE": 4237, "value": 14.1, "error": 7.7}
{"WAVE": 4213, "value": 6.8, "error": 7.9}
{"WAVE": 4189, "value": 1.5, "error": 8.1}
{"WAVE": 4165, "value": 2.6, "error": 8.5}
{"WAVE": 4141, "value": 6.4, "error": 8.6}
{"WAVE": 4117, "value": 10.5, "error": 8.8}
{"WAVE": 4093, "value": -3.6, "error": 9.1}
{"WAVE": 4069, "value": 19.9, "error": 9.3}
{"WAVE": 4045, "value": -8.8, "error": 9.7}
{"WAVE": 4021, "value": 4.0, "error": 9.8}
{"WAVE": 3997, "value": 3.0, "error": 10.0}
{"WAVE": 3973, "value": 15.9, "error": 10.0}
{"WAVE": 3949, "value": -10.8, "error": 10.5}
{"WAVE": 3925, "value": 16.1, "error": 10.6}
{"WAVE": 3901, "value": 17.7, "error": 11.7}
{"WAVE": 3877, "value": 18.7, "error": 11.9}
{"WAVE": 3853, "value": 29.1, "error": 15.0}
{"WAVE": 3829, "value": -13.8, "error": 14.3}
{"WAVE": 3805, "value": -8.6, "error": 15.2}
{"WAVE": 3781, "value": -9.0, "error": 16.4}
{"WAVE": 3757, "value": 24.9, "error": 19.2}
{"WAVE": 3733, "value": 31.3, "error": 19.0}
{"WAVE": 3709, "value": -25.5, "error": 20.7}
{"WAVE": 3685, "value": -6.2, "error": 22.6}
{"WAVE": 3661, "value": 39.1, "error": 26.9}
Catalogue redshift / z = 0.64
